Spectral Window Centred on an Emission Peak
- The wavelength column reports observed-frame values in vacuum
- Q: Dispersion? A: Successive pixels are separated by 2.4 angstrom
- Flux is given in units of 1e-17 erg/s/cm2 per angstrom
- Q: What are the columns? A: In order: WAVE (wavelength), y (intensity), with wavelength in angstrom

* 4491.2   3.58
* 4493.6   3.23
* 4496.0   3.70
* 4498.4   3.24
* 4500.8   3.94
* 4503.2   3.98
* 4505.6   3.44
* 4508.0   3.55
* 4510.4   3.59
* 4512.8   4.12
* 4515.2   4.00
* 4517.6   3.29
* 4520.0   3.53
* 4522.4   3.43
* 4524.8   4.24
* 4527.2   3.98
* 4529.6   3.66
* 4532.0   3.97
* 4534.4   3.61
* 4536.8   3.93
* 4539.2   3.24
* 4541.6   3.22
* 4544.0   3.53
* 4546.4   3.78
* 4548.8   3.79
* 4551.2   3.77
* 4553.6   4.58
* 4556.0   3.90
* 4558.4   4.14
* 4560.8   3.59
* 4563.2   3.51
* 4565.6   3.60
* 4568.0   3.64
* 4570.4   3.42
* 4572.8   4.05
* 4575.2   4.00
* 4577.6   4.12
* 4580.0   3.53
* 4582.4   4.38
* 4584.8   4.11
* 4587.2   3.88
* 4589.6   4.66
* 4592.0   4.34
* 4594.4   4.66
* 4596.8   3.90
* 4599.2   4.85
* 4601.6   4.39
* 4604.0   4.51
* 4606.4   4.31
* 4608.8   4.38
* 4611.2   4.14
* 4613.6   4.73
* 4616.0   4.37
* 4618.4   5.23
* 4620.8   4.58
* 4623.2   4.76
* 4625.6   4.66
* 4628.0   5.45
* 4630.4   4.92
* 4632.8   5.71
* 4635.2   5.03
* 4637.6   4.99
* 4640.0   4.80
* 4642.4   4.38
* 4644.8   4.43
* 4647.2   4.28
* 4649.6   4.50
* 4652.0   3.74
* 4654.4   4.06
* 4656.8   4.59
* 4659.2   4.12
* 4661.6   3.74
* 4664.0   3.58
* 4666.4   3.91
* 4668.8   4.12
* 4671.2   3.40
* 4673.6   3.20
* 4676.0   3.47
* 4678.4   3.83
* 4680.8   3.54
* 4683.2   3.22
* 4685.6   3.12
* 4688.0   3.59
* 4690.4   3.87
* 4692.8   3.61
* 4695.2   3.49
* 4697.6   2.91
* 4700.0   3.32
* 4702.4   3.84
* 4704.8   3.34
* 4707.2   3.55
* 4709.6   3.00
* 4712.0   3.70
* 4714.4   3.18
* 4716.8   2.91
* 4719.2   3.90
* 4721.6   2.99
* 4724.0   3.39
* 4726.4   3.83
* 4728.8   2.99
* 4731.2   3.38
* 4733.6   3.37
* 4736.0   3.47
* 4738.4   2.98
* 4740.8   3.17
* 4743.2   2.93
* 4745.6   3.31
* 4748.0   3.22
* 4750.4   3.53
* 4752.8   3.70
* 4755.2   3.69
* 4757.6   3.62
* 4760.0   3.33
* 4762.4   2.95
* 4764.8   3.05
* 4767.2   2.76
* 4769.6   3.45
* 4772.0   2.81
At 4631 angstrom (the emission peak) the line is C III] 1909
